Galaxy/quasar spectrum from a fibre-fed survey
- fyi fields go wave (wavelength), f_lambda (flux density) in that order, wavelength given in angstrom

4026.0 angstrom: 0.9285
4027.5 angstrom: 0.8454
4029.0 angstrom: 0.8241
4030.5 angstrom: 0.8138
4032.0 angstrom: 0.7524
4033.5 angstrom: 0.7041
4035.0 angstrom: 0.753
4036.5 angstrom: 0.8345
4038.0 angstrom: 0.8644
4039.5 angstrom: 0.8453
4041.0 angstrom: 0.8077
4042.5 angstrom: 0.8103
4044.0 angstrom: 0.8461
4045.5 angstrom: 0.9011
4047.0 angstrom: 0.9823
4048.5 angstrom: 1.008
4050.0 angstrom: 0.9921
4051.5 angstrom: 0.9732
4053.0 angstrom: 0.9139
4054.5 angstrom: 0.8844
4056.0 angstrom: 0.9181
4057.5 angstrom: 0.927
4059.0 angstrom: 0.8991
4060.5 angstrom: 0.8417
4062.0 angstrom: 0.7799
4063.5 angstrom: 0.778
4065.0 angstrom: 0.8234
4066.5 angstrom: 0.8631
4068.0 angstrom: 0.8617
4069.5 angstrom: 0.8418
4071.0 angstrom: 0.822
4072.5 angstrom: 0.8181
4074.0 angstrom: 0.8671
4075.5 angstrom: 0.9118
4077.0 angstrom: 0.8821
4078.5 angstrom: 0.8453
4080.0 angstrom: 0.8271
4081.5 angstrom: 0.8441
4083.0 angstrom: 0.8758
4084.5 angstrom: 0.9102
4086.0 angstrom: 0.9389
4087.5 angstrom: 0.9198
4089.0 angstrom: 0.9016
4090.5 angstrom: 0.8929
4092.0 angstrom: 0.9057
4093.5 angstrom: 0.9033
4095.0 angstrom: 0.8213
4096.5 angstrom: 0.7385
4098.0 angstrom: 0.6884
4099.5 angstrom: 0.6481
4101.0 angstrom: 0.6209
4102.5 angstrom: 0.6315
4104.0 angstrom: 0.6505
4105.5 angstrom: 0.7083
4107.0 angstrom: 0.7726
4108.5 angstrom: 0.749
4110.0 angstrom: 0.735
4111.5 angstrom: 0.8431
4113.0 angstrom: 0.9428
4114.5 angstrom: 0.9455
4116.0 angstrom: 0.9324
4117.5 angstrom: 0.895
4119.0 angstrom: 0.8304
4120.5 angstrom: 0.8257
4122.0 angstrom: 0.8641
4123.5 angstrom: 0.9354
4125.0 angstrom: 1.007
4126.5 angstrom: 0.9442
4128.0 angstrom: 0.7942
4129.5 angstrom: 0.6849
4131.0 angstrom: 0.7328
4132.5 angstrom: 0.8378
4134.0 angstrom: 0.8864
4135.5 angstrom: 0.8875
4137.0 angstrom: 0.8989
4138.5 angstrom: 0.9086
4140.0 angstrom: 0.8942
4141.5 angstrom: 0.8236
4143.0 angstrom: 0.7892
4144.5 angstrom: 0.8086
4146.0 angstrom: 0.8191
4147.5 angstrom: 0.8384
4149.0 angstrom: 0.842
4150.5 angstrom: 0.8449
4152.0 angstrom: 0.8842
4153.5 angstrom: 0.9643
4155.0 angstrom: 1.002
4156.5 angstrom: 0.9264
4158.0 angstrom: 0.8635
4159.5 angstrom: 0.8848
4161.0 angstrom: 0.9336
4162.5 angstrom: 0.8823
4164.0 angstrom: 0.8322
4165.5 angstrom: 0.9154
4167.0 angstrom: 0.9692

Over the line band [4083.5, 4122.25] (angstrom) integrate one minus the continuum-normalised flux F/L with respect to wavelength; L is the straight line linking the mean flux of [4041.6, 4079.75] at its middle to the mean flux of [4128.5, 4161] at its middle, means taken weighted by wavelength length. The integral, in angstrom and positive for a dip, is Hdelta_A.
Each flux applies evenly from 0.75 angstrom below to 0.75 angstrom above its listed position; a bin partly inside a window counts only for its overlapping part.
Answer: 2.4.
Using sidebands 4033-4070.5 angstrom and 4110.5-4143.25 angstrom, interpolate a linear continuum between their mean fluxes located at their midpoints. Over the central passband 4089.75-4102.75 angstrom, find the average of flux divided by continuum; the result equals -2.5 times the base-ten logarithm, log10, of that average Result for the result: 0.135 mag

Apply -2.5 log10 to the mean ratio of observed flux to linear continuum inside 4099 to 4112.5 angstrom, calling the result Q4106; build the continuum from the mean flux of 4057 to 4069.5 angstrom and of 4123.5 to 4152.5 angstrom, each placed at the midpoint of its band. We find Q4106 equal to 0.19 mag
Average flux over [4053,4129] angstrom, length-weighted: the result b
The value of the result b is 0.84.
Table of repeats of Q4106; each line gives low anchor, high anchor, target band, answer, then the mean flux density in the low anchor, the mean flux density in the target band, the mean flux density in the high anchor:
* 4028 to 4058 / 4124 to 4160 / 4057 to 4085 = 0.02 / 0.867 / 0.852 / 0.866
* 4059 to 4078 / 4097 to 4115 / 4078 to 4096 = -0.11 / 0.843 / 0.881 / 0.742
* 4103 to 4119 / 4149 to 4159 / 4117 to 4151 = 0.02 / 0.815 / 0.852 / 0.908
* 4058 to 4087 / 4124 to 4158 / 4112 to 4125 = -0.05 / 0.855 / 0.902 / 0.865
